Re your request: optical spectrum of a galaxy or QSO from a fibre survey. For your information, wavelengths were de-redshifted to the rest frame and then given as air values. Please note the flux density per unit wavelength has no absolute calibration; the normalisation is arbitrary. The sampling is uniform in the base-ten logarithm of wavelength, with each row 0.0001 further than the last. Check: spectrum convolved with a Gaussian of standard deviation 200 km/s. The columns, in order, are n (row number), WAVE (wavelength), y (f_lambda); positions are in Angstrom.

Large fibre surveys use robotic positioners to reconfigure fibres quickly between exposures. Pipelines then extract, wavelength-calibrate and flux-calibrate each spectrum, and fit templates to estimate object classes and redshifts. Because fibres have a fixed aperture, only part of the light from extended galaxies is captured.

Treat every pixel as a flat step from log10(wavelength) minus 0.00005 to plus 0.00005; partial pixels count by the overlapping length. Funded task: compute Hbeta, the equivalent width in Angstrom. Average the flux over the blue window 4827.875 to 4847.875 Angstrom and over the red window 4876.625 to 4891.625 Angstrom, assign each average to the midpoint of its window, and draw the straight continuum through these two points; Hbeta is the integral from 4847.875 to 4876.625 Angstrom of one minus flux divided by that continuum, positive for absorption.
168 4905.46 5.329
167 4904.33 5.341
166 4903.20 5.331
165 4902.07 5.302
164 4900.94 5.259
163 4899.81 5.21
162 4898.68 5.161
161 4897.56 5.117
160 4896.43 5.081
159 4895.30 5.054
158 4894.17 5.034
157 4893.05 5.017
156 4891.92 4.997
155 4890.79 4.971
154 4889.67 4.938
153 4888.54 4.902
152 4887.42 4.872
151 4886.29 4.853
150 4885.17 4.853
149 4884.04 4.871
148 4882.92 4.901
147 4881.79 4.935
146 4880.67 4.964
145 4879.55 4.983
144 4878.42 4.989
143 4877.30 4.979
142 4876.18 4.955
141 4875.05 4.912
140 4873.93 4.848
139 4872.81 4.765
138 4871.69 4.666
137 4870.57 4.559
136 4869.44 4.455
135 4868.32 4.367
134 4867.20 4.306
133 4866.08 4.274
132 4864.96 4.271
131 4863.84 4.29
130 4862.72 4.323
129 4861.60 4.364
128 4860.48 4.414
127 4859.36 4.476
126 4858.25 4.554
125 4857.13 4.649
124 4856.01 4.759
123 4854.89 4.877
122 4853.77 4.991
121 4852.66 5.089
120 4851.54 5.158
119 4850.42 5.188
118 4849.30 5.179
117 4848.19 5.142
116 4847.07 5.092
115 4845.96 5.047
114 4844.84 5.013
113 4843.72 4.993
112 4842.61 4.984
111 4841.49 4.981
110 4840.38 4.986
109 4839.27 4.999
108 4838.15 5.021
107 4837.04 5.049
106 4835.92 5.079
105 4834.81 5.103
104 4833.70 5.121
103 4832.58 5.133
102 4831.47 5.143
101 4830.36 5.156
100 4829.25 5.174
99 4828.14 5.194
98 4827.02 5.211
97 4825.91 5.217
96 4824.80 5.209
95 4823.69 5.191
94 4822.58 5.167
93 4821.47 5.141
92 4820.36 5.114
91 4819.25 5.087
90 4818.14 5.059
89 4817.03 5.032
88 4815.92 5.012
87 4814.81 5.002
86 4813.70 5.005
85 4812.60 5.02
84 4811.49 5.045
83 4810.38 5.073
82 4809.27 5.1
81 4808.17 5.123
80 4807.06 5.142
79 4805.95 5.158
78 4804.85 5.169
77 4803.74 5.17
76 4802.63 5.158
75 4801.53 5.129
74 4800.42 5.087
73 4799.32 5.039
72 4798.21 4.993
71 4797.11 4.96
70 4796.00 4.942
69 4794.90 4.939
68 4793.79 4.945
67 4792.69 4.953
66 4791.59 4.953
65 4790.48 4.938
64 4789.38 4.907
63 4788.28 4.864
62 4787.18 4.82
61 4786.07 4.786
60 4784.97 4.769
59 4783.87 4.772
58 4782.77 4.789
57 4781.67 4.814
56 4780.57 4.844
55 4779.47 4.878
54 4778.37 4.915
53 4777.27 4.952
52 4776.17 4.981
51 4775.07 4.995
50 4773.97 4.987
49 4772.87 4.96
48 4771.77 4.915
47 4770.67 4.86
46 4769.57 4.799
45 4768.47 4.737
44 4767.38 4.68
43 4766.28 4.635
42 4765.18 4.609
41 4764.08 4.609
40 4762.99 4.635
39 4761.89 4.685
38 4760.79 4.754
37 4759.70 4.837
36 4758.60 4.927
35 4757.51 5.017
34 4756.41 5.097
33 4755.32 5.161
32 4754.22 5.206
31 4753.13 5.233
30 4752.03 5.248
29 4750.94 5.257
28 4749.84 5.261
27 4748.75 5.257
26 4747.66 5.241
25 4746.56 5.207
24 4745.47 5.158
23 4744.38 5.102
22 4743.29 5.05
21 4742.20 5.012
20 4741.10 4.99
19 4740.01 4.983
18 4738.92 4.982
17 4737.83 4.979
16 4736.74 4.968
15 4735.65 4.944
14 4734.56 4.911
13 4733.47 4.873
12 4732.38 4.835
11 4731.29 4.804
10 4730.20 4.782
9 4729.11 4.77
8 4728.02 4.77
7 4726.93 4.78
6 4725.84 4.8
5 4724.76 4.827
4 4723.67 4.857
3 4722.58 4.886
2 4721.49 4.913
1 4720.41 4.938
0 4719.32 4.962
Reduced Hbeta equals 1.8 Angstrom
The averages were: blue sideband 5.07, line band 4.68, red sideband 4.93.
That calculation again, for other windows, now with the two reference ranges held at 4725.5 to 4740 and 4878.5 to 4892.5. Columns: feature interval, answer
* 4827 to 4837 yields -0.48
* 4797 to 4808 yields -0.49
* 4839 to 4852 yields -0.42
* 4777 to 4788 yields 0.12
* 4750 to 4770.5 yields -0.11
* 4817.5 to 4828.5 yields -0.58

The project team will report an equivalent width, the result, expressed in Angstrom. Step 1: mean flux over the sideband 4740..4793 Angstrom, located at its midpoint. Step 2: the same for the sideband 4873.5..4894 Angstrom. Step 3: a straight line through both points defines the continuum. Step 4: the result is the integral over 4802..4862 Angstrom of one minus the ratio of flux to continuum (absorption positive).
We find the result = -1.2 Angstrom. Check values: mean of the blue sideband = 4.94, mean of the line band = 5.03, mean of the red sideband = 4.93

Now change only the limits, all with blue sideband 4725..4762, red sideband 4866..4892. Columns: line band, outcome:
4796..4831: -1.5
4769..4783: 0.1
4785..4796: 0.1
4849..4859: -0.2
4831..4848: -0.7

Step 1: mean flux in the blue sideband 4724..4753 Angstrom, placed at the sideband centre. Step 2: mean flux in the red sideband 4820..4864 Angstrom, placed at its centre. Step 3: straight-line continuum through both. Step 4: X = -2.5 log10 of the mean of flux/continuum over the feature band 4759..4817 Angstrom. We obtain 0.01 mag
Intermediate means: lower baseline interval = 4.99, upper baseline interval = 4.98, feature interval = 4.92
